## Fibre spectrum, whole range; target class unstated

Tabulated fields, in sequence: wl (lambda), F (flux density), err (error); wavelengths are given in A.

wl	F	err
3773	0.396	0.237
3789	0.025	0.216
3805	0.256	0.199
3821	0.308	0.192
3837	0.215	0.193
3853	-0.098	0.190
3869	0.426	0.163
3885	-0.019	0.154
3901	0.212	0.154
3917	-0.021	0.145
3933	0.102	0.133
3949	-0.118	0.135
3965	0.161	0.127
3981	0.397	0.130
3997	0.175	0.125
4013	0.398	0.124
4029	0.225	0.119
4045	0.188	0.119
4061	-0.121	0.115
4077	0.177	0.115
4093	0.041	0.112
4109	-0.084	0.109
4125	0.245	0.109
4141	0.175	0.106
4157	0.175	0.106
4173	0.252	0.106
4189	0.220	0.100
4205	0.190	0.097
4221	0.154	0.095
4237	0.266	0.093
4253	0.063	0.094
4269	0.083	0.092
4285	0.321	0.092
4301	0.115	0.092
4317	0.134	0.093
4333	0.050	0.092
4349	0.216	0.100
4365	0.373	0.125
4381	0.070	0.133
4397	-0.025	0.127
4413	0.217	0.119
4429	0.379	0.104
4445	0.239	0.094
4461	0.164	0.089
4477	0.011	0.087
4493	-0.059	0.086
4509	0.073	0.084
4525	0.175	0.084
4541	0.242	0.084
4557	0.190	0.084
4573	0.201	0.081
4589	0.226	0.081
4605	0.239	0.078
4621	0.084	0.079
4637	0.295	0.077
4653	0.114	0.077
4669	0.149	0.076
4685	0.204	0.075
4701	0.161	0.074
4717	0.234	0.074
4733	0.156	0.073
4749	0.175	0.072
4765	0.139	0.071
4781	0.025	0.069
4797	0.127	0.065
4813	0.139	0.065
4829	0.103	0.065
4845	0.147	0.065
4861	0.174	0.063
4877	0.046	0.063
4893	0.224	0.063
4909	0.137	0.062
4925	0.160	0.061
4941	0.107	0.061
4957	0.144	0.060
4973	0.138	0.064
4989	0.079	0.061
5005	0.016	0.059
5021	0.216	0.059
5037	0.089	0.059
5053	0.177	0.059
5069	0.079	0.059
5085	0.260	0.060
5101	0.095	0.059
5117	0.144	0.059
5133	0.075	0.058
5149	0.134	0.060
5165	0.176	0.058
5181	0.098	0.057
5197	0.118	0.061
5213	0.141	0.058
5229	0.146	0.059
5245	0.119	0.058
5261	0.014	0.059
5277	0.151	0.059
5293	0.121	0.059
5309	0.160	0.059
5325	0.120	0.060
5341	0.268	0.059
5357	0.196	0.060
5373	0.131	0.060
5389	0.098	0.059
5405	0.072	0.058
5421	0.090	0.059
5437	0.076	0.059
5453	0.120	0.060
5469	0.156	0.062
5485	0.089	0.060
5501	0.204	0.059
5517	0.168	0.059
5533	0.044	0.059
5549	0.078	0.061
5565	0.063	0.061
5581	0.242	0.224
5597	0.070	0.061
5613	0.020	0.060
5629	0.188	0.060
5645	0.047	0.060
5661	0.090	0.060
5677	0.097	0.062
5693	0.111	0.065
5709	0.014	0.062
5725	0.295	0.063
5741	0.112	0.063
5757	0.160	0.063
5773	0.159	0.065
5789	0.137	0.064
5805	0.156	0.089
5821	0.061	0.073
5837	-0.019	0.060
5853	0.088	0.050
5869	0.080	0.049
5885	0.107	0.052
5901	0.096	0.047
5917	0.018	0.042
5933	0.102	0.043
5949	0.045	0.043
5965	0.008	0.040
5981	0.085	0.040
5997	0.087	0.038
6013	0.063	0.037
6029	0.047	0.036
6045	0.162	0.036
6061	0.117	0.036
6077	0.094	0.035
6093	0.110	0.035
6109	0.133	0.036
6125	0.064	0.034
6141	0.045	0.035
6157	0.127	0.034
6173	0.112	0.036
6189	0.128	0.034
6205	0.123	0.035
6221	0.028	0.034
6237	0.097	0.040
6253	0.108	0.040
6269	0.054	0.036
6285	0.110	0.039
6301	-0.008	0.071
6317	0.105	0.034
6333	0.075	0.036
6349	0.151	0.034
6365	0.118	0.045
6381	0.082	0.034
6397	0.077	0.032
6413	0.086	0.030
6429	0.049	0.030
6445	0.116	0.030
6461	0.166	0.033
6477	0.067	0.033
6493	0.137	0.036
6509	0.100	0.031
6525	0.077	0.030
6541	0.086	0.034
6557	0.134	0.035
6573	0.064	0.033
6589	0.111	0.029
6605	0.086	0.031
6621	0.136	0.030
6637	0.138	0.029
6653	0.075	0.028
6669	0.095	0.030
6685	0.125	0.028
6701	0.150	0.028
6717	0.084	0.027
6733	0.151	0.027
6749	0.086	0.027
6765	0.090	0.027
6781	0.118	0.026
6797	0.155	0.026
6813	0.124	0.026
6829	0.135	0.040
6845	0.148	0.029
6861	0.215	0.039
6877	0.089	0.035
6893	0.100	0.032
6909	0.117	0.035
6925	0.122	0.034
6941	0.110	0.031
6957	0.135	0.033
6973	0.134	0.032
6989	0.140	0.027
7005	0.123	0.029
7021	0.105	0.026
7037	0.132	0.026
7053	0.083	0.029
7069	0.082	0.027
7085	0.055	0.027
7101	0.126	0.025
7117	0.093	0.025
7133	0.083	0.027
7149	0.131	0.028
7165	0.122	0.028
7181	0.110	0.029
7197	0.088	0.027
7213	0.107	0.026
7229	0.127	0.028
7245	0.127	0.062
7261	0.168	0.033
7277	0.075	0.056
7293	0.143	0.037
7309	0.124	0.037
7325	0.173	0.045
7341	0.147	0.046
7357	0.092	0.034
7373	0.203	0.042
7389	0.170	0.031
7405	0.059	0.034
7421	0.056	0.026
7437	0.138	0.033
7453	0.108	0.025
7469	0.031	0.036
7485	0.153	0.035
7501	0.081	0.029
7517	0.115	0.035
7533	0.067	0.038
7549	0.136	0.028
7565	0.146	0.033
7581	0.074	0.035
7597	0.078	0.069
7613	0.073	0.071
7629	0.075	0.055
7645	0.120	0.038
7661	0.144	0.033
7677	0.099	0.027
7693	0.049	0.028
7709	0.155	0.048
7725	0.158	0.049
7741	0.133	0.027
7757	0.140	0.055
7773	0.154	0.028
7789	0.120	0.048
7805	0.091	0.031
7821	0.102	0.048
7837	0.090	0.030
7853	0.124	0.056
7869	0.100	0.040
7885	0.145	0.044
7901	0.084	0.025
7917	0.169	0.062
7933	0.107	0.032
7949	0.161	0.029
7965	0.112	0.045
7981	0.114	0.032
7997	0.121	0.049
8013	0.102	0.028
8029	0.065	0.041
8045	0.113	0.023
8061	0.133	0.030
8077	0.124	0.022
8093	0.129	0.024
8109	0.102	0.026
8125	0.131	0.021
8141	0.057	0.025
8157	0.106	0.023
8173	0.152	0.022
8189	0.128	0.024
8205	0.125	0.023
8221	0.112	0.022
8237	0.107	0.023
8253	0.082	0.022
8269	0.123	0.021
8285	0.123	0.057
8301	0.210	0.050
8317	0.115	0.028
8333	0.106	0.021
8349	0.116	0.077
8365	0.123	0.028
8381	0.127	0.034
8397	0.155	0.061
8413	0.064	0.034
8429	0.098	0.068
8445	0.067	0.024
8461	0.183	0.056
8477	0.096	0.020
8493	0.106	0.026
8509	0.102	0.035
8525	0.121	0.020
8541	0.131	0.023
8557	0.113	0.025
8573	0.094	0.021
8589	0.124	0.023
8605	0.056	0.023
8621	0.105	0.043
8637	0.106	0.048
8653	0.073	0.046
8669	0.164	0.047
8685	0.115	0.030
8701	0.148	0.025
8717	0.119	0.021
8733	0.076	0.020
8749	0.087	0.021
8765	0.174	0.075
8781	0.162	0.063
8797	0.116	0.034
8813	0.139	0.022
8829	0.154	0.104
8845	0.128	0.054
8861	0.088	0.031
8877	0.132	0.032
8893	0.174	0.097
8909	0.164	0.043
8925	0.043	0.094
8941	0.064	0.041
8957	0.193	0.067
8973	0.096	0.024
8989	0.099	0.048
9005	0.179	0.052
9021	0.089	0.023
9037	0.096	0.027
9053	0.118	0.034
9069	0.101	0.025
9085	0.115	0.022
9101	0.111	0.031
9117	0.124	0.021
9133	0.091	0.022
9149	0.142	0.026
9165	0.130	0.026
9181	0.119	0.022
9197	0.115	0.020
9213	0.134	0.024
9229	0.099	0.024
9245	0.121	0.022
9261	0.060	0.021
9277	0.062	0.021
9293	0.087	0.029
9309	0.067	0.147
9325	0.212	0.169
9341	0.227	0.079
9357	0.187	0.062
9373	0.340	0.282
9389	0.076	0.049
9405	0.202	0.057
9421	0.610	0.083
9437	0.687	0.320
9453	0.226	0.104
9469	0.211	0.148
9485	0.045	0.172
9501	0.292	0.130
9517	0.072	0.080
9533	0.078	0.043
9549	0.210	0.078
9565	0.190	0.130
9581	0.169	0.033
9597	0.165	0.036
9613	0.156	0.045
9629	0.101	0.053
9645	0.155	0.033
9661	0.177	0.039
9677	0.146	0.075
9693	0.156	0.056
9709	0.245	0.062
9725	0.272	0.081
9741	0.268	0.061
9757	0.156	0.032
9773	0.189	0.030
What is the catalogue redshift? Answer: 1.526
